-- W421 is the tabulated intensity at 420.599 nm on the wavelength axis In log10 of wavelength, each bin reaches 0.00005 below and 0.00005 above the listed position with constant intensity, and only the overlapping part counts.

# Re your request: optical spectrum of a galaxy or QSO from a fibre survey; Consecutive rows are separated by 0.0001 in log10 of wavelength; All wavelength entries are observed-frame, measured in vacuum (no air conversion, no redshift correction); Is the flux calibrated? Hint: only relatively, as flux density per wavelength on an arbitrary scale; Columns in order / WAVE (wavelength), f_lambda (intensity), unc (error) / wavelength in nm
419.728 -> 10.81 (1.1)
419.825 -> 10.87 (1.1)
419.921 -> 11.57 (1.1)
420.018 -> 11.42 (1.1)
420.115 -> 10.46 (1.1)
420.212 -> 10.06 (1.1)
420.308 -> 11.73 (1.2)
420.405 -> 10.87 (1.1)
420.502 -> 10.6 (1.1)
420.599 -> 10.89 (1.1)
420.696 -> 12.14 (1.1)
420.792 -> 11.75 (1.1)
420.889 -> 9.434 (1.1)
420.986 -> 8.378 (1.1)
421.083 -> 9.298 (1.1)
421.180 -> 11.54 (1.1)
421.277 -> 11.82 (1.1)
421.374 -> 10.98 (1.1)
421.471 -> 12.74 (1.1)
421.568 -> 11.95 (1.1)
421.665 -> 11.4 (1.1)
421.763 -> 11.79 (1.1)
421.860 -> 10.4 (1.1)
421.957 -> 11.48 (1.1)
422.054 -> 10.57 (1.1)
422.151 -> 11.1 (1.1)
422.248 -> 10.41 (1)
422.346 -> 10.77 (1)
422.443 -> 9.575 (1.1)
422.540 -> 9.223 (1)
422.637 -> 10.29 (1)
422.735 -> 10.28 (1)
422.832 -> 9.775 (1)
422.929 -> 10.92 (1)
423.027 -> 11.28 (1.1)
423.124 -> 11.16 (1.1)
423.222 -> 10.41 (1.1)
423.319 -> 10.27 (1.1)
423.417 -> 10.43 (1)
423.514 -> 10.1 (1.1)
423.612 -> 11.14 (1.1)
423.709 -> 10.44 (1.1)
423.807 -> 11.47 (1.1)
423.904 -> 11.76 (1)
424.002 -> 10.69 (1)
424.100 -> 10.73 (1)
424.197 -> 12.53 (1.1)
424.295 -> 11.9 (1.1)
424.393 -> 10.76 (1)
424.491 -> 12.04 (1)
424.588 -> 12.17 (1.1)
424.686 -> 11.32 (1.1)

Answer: 10.89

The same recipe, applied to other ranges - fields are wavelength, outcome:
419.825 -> 10.87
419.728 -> 10.81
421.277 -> 11.82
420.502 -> 10.6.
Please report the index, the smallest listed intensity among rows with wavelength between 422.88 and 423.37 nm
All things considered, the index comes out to 10.27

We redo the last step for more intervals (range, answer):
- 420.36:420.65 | 10.6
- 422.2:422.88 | 9.223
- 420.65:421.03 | 8.378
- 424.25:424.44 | 10.76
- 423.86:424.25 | 10.69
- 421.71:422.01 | 10.4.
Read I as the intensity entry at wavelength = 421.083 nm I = 9.298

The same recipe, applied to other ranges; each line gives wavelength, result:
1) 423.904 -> 11.76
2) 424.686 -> 11.32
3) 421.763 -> 11.79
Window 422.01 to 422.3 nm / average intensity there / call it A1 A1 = 10.7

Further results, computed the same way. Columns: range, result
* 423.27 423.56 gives 10.3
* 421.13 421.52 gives 11.8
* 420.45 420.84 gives 11.4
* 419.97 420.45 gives 10.9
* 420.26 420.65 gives 11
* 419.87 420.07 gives 11.5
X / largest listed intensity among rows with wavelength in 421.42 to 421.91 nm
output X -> 12.74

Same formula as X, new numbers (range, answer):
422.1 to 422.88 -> 11.1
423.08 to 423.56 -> 11.16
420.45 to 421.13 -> 12.14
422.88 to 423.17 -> 11.28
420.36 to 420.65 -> 10.89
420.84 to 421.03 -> 9.434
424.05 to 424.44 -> 12.53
